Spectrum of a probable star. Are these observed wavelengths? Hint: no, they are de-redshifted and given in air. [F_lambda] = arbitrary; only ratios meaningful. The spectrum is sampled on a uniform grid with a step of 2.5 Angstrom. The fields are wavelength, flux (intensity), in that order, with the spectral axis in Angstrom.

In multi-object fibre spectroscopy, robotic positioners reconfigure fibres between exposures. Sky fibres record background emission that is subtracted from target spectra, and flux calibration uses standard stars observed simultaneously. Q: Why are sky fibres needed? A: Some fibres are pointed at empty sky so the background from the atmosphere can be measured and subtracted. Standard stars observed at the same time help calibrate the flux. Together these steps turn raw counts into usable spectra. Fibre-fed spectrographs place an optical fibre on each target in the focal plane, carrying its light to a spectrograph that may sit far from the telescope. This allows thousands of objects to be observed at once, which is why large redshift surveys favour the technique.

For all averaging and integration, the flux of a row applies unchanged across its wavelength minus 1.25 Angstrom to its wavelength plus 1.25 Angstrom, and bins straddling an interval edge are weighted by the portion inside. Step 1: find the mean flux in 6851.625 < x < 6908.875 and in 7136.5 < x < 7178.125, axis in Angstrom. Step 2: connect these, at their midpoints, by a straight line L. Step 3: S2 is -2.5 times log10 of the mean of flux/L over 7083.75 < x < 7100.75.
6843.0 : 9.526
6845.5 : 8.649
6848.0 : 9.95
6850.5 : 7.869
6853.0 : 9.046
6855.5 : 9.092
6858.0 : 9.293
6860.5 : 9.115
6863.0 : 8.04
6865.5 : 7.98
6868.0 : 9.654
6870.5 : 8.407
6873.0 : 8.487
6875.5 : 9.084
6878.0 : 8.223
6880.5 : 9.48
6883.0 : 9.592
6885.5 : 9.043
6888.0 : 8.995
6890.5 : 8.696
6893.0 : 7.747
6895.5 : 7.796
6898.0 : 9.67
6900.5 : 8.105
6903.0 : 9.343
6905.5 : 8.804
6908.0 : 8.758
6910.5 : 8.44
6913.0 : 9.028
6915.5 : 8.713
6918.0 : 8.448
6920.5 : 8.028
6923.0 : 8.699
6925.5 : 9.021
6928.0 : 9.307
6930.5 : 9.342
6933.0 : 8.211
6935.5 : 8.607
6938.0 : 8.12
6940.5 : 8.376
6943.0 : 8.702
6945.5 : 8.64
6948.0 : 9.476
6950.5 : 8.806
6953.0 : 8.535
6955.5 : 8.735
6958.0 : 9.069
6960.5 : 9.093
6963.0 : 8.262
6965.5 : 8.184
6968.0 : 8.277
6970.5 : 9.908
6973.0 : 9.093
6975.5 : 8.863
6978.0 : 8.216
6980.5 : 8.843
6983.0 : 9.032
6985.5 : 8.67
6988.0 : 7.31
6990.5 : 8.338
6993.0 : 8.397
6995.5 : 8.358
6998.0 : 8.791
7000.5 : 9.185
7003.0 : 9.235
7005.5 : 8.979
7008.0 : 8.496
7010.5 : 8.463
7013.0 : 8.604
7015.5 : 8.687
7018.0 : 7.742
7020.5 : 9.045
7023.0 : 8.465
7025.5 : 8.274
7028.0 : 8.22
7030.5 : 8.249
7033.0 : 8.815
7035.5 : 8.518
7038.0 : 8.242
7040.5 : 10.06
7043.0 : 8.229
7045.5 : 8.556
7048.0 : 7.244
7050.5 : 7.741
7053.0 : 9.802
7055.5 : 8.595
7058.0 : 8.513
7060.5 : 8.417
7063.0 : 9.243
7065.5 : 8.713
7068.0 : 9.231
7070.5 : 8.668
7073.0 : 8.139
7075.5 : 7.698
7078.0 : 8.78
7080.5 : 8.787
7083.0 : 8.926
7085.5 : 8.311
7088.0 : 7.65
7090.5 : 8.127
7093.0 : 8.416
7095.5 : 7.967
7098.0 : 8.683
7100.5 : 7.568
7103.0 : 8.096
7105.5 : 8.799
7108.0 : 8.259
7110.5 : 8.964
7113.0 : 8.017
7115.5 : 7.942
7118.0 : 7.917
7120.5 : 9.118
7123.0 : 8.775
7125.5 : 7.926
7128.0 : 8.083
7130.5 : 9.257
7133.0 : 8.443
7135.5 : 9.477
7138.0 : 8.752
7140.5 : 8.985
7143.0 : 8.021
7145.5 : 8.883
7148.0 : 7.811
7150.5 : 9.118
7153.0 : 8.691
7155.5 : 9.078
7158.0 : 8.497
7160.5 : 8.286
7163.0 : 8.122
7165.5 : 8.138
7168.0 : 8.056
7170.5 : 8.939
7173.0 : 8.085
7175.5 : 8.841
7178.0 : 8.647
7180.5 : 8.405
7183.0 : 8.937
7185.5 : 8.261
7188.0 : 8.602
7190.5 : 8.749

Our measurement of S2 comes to 0.056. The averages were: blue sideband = 8.8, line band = 8.16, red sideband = 8.53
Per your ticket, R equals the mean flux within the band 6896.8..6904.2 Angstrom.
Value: 9.03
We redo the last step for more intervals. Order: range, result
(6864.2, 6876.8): 8.72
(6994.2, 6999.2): 8.57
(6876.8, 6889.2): 9.07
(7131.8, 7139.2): 8.89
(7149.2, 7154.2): 8.9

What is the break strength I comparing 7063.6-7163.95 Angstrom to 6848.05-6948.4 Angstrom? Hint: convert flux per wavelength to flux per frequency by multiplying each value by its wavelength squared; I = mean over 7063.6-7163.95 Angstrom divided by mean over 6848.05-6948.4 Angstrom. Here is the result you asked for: 1.0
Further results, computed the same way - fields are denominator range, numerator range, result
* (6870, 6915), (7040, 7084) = 1.03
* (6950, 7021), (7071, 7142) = 1.01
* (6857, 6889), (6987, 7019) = 1.00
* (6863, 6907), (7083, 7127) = 1.01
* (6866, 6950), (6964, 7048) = 1.01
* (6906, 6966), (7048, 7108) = 1.01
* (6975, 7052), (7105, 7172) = 1.04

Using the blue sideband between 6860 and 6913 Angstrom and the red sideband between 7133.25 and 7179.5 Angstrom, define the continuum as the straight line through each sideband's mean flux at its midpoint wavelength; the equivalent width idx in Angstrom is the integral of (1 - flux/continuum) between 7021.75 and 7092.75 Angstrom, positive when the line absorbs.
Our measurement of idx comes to 1.1 Angstrom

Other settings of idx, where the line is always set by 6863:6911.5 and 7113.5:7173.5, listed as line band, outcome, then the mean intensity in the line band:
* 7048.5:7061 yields 0.1 Angstrom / 8.54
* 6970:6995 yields 0.1 Angstrom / 8.62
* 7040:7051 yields 0.4 Angstrom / 8.29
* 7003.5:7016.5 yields -0.1 Angstrom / 8.68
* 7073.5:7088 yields 0.3 Angstrom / 8.41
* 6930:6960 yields -0.1 Angstrom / 8.71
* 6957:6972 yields -0.2 Angstrom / 8.8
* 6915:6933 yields -0.1 Angstrom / 8.76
